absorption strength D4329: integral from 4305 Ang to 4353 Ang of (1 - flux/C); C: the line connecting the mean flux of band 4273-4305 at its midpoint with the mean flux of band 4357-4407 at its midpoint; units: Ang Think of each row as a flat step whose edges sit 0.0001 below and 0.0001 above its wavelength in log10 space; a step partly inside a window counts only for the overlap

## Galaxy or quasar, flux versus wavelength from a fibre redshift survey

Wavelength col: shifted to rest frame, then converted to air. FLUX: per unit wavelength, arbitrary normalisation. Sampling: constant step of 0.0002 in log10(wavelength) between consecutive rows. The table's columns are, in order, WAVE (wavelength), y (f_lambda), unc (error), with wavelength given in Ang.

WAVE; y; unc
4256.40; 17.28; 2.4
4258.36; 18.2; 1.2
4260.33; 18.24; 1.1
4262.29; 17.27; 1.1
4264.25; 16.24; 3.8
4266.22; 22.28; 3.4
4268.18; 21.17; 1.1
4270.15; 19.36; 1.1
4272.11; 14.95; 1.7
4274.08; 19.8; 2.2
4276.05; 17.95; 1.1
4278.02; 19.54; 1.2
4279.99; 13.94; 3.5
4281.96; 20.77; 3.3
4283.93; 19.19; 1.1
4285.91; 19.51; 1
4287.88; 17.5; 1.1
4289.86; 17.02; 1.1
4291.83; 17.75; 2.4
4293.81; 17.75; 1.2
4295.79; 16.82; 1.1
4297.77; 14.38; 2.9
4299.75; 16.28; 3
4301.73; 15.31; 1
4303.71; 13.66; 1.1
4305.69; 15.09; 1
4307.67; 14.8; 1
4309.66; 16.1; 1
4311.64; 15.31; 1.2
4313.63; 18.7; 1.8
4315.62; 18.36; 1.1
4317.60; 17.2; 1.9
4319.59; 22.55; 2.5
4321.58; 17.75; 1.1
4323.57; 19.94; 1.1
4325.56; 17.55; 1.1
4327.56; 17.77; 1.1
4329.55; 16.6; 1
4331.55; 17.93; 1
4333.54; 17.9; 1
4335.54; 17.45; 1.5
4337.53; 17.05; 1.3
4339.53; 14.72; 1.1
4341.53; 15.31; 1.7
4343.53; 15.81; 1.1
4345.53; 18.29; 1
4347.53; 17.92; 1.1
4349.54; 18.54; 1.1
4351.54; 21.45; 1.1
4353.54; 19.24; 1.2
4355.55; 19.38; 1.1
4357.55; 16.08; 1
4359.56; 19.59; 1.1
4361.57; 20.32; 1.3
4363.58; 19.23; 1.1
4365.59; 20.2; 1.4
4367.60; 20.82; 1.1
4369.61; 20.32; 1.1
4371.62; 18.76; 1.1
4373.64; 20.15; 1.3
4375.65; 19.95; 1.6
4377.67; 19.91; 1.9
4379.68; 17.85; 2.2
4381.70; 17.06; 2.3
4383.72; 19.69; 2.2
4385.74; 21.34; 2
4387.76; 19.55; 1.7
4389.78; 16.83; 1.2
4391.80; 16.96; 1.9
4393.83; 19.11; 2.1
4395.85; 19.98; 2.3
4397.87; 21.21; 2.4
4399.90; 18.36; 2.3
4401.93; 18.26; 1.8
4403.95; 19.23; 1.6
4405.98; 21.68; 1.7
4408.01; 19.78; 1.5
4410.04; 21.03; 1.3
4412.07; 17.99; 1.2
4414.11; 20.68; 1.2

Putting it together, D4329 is 1.67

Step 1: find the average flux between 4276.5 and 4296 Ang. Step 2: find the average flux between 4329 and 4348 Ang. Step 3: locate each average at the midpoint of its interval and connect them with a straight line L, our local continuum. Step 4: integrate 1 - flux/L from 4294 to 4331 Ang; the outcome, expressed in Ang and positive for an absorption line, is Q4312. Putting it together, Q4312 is 1.1 Ang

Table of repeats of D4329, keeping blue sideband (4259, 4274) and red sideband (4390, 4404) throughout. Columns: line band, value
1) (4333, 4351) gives 1.59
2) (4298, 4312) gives 2.62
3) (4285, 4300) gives 1.19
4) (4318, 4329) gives -0.12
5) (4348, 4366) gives -0.46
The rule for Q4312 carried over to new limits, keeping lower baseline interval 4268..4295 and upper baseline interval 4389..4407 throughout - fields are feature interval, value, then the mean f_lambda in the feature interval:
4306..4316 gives 1.08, 16.4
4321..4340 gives 1.07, 17.5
